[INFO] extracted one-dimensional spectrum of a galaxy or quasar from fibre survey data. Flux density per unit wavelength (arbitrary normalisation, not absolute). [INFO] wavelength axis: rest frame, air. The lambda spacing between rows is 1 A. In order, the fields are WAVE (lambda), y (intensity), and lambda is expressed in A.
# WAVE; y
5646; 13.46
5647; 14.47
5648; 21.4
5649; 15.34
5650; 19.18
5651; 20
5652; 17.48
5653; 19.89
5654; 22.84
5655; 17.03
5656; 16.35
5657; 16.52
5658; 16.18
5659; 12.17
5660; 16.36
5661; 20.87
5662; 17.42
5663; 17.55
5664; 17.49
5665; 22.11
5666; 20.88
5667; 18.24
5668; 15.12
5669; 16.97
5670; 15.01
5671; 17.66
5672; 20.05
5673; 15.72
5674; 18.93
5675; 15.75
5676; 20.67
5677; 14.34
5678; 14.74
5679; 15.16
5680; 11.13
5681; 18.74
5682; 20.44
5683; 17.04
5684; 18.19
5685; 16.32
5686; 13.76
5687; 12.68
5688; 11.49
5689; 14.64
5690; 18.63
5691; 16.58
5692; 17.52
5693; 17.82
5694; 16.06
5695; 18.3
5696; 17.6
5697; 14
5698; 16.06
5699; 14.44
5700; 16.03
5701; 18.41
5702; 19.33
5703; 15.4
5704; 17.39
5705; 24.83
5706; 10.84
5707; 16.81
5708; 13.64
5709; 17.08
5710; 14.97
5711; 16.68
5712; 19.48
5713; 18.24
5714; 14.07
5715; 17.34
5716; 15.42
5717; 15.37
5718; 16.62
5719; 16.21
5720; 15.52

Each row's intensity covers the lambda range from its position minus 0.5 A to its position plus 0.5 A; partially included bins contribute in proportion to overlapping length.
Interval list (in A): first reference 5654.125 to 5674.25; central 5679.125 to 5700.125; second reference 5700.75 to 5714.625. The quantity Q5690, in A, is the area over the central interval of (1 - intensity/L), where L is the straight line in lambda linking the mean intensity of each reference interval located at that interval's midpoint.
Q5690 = 1.4 A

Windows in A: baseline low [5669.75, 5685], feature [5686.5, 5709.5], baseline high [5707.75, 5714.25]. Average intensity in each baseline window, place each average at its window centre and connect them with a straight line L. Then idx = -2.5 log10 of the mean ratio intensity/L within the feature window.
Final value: 0.02 mag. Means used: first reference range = 16.9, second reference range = 16.5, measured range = 16.3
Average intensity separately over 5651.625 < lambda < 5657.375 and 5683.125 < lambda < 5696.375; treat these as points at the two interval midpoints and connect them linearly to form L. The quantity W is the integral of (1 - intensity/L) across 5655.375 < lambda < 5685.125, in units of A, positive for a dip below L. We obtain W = 0.40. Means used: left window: 18.4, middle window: 17.1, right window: 16.1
